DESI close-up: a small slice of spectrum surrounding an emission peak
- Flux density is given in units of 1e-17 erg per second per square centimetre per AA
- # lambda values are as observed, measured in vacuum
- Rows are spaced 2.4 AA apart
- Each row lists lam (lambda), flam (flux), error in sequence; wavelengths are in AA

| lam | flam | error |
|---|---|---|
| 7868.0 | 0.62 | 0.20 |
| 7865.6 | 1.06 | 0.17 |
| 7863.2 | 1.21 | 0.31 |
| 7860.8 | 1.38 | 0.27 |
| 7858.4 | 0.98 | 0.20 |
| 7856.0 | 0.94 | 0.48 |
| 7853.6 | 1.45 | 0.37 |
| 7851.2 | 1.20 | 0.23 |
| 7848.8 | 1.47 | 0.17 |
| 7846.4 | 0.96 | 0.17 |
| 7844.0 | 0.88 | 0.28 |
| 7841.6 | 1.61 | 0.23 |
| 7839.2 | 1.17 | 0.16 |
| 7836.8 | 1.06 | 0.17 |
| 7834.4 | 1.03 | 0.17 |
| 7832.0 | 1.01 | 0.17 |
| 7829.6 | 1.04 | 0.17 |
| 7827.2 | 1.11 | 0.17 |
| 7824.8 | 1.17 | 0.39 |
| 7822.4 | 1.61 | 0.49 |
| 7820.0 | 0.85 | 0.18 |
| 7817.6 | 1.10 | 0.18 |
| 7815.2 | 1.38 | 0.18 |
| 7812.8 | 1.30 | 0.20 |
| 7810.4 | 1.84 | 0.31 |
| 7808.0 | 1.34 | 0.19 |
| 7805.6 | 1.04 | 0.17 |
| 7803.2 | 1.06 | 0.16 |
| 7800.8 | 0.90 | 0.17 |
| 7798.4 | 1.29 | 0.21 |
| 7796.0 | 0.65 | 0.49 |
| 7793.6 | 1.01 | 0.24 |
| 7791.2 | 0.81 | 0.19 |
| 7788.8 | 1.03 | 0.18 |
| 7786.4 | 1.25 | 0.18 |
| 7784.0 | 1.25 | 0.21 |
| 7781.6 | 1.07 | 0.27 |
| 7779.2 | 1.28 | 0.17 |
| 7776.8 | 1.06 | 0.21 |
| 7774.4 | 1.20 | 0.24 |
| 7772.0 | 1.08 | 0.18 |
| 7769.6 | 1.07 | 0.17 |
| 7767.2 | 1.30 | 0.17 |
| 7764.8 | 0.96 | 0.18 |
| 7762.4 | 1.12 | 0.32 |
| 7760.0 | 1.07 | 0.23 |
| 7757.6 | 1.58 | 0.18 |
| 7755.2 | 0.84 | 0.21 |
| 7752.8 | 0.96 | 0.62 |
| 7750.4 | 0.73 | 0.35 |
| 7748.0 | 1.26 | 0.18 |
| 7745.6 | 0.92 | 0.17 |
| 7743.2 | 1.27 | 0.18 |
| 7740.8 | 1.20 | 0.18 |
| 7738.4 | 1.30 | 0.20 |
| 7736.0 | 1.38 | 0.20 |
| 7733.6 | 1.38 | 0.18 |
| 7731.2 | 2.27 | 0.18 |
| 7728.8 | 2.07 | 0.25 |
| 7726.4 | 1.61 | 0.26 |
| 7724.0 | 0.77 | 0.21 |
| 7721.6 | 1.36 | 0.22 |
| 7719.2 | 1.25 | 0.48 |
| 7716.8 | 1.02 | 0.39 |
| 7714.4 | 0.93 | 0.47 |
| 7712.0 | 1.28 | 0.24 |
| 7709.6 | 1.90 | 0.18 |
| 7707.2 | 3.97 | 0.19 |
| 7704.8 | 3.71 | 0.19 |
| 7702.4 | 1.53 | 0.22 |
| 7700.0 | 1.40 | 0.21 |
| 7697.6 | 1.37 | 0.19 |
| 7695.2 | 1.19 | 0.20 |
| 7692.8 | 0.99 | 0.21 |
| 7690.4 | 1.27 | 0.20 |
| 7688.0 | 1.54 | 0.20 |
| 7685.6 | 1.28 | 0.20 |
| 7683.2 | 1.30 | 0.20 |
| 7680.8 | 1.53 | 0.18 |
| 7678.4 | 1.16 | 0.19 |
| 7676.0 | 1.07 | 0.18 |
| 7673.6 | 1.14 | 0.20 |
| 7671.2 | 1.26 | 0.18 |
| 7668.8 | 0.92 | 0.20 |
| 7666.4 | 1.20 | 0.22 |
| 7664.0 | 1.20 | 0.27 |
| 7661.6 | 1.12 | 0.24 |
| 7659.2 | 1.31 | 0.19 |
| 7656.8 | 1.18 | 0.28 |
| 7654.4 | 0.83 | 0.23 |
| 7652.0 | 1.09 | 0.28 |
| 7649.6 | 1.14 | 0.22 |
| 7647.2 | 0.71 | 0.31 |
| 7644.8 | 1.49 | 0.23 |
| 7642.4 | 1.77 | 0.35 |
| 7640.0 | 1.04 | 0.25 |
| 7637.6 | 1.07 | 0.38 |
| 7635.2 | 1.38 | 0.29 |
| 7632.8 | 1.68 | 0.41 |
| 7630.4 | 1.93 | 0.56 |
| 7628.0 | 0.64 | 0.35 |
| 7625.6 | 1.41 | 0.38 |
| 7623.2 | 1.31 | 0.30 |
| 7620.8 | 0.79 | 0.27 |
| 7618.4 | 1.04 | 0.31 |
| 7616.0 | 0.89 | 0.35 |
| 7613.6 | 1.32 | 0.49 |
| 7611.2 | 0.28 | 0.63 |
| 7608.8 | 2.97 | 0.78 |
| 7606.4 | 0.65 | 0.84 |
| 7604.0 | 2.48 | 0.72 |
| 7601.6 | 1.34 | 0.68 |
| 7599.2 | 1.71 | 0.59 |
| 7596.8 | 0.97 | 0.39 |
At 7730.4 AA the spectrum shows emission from [N II] 6583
